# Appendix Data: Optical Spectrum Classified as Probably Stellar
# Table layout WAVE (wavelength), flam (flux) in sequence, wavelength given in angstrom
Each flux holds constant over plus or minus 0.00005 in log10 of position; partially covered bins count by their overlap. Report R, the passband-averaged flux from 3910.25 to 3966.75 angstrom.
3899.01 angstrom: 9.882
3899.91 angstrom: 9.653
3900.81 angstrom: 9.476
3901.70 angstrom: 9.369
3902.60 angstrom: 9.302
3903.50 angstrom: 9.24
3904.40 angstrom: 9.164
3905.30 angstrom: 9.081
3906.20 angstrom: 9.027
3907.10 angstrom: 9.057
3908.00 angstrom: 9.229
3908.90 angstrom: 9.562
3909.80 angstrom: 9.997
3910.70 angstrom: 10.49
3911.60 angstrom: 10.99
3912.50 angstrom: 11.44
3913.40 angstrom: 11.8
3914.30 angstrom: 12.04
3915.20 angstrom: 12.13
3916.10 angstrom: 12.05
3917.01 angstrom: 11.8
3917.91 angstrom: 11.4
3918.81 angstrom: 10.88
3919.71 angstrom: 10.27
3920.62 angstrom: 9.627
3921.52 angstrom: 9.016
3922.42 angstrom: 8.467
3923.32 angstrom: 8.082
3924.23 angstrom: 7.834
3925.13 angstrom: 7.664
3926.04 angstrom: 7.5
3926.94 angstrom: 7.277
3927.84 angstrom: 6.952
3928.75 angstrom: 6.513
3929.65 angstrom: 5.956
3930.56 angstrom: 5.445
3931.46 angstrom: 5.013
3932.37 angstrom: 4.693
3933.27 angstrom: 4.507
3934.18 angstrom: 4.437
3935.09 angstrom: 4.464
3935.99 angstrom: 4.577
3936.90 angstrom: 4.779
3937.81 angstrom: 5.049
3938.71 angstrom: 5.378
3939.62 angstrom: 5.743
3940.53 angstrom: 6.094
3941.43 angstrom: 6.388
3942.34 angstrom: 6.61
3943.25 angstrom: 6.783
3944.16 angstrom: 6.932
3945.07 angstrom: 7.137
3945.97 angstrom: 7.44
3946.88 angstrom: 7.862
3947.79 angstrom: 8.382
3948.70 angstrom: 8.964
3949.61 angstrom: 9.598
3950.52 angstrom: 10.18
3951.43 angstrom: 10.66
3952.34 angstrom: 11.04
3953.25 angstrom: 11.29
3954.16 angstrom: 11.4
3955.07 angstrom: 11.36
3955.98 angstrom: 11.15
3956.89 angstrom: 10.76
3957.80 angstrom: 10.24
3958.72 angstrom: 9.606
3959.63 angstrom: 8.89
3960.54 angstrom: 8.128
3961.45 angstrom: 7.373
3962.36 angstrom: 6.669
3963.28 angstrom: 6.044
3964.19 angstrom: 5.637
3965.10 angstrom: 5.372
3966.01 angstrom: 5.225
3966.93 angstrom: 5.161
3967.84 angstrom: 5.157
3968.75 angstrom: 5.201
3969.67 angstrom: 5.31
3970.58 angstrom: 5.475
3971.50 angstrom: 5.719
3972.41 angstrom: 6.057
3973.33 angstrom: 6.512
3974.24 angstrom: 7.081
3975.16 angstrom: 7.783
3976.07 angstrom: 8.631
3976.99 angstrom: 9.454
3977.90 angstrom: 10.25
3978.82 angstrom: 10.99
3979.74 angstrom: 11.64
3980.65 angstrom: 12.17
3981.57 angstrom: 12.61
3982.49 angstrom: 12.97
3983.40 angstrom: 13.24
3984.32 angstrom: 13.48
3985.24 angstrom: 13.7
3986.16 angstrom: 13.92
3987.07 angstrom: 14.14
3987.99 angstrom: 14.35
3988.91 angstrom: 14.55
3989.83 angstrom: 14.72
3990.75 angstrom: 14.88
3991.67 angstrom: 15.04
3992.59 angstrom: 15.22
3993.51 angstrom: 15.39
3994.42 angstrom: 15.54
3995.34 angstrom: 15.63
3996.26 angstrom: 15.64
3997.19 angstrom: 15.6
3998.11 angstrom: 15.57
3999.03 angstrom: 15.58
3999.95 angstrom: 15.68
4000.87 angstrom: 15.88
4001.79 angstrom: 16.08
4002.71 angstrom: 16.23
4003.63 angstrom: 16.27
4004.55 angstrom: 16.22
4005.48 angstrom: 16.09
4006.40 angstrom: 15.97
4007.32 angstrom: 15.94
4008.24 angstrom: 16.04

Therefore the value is 8.17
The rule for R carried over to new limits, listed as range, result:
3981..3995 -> 14.2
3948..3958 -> 10.6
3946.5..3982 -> 8.48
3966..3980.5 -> 7.4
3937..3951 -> 7.18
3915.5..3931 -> 8.66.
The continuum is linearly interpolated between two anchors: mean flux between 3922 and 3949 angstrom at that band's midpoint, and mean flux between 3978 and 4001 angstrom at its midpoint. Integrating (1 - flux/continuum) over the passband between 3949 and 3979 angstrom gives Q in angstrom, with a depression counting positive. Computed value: 6.1 angstrom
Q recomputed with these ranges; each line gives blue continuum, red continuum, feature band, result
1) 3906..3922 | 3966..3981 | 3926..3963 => 5.67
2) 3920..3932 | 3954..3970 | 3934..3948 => 2.54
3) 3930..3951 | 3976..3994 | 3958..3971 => 4.51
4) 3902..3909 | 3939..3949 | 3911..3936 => -0.26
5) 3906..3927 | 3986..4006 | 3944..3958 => 3.01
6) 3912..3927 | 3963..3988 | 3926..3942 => 6.90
